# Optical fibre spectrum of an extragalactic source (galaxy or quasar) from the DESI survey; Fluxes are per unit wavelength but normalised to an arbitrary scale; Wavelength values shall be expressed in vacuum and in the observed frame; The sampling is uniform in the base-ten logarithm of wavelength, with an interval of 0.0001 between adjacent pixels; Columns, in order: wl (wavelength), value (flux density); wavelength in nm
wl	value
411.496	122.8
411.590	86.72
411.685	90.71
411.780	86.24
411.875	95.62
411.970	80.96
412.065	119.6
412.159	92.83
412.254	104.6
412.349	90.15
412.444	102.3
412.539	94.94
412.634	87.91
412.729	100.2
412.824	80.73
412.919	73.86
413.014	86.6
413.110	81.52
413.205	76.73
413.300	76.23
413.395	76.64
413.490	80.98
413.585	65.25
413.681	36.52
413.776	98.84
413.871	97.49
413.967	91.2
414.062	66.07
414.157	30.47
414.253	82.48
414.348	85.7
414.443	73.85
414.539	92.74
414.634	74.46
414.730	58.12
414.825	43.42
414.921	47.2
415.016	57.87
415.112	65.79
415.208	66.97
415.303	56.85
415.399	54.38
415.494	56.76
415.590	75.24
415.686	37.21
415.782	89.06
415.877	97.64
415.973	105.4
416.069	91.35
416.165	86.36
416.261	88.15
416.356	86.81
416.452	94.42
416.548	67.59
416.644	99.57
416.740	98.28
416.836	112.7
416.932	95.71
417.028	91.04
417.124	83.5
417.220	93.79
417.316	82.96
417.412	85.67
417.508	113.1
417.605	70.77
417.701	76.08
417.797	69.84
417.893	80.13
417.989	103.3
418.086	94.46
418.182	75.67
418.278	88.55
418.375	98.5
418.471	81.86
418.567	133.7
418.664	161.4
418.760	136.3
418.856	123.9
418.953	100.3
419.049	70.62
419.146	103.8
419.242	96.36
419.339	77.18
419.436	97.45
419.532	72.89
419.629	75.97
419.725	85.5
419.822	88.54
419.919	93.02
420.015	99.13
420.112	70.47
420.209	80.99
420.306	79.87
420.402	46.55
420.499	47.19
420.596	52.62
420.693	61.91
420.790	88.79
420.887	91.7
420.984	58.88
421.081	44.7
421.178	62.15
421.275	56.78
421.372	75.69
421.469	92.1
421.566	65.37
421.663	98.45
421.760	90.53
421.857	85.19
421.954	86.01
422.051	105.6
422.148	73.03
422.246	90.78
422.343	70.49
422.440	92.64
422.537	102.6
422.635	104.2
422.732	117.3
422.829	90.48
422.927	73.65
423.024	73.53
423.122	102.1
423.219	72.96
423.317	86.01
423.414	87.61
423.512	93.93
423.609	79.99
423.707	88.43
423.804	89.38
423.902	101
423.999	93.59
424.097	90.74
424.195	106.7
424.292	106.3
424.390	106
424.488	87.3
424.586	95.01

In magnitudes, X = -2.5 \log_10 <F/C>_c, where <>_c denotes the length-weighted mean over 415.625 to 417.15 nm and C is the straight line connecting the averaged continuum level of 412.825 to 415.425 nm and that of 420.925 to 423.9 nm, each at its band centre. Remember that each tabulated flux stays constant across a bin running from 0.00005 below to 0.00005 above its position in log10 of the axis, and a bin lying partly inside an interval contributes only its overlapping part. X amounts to -0.196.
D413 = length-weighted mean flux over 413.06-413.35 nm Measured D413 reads 78.1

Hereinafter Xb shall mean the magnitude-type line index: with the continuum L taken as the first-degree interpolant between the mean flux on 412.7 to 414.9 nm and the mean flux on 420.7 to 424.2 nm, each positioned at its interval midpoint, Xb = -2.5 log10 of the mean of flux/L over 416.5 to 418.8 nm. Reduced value -0.200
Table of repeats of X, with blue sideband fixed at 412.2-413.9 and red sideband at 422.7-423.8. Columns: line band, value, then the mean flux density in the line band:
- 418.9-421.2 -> 0.12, 77.2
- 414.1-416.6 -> 0.18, 71.8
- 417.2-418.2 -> -0.01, 86.1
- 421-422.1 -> 0.12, 77.9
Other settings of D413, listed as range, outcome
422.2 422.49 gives 84.9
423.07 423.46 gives 87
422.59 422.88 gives 104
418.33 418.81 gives 123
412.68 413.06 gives 85.4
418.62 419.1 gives 118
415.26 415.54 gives 56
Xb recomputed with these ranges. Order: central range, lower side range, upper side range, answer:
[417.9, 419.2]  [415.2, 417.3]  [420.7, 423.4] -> -0.248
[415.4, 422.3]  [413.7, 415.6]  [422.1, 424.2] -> -0.096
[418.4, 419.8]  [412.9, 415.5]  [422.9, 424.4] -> -0.246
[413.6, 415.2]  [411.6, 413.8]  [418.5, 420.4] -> 0.273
